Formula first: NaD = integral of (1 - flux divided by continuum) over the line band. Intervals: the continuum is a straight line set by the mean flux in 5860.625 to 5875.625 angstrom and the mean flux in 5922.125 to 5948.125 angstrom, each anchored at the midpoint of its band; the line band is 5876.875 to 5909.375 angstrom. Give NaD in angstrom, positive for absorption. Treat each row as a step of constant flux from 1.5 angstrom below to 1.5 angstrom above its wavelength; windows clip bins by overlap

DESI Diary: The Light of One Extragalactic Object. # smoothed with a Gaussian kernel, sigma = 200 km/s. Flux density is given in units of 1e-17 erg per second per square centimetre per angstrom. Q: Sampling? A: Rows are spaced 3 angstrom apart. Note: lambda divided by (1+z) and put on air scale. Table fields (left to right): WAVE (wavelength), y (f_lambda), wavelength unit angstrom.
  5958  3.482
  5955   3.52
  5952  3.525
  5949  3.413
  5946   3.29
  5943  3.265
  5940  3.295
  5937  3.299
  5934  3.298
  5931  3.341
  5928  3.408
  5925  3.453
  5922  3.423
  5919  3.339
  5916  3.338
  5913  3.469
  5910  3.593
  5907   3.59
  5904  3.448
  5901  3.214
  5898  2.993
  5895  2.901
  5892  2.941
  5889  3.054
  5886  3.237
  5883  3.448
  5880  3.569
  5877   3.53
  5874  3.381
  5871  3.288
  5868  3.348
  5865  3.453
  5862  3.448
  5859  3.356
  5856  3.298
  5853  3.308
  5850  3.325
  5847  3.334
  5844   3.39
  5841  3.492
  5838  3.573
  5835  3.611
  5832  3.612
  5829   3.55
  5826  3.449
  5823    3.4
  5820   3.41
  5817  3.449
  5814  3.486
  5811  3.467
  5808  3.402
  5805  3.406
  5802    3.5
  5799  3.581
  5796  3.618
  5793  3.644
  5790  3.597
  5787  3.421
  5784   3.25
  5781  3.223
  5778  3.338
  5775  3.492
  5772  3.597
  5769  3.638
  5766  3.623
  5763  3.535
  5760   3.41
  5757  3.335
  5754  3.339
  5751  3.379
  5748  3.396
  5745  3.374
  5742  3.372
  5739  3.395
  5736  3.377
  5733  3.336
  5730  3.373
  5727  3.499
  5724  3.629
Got 1.0 angstrom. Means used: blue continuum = 3.38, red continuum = 3.34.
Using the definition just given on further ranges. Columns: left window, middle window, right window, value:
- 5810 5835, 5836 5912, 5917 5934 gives 2.0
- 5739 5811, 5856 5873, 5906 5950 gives 0.2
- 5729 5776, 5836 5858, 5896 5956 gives 0.0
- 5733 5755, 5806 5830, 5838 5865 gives -0.5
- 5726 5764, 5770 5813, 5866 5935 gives -1.2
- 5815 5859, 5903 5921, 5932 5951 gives -0.6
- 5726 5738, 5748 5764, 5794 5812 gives 0.2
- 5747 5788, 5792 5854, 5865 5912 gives -1.9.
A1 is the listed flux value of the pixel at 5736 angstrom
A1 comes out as 3.377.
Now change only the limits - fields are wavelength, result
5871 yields 3.288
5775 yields 3.492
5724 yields 3.629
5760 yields 3.41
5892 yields 2.941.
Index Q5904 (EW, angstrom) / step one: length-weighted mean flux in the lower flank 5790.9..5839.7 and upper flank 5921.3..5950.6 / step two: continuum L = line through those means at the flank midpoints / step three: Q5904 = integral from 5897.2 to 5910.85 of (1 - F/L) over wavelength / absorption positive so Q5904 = 0.06 angstrom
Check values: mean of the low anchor 3.51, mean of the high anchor 3.35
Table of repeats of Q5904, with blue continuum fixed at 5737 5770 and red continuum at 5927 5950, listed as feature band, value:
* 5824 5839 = -0.7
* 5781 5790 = 0.1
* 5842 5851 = 0.0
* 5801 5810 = -0.1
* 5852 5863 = 0.1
